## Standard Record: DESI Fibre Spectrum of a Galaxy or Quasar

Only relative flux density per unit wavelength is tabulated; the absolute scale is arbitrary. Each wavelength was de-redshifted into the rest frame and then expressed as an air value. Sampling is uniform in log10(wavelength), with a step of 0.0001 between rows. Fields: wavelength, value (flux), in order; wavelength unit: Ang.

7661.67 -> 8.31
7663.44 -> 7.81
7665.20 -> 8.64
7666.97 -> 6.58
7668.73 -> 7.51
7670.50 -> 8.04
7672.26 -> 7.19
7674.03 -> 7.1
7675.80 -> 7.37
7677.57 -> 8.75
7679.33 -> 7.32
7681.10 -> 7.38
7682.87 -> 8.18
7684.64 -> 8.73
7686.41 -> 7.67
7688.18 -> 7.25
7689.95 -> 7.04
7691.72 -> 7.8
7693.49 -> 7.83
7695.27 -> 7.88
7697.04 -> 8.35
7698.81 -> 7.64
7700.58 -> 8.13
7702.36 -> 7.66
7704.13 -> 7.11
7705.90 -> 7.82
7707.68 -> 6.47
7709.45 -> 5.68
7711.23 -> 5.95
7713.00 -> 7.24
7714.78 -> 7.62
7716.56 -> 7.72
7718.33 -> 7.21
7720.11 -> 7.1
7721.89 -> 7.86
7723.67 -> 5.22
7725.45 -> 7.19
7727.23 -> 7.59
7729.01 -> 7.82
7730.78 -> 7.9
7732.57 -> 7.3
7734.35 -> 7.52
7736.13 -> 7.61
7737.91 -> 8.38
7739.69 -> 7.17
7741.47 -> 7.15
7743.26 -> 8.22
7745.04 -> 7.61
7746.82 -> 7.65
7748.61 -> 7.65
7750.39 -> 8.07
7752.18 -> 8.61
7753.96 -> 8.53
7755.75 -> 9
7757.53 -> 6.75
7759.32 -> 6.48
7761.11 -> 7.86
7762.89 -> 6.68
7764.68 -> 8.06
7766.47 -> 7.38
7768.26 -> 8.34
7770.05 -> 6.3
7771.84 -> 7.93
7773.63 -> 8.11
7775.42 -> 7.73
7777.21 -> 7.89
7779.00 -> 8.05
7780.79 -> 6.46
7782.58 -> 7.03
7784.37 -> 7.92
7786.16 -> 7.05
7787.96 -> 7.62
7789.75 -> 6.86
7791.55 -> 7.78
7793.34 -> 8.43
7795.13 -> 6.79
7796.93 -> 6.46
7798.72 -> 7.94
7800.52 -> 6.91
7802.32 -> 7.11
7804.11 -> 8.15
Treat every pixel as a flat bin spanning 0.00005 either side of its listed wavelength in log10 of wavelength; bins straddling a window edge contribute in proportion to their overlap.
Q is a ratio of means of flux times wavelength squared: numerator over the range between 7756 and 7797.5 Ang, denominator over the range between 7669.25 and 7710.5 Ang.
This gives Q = 1.0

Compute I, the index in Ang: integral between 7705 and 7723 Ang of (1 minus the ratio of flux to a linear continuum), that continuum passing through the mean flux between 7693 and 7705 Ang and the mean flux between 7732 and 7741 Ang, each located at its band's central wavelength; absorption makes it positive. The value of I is 1.6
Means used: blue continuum 7.8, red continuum 7.59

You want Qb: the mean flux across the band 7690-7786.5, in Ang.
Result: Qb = 7.5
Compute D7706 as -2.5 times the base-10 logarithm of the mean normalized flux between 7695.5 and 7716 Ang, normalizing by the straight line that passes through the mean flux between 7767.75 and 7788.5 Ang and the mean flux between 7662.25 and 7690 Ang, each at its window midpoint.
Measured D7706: 0.05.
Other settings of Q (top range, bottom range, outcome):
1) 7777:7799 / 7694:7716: 1.03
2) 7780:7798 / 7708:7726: 1.08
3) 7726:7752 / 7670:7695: 1.02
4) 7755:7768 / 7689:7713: 1.04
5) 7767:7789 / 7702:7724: 1.09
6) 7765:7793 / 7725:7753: 0.98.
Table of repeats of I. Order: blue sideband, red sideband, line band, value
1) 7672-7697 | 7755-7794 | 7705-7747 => 1.9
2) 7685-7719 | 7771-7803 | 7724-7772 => -1.3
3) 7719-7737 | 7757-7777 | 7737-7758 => -1.6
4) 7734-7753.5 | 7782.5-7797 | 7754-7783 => 0.2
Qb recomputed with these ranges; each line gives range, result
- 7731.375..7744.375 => 7.62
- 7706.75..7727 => 6.87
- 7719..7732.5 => 7.24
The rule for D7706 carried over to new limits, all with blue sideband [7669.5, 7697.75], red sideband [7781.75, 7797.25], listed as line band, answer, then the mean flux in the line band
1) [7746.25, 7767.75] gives -0.04 mag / 7.74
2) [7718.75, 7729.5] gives 0.07 mag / 7.1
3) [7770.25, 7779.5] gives -0.06 mag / 7.81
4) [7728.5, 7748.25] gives -0.02 mag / 7.66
